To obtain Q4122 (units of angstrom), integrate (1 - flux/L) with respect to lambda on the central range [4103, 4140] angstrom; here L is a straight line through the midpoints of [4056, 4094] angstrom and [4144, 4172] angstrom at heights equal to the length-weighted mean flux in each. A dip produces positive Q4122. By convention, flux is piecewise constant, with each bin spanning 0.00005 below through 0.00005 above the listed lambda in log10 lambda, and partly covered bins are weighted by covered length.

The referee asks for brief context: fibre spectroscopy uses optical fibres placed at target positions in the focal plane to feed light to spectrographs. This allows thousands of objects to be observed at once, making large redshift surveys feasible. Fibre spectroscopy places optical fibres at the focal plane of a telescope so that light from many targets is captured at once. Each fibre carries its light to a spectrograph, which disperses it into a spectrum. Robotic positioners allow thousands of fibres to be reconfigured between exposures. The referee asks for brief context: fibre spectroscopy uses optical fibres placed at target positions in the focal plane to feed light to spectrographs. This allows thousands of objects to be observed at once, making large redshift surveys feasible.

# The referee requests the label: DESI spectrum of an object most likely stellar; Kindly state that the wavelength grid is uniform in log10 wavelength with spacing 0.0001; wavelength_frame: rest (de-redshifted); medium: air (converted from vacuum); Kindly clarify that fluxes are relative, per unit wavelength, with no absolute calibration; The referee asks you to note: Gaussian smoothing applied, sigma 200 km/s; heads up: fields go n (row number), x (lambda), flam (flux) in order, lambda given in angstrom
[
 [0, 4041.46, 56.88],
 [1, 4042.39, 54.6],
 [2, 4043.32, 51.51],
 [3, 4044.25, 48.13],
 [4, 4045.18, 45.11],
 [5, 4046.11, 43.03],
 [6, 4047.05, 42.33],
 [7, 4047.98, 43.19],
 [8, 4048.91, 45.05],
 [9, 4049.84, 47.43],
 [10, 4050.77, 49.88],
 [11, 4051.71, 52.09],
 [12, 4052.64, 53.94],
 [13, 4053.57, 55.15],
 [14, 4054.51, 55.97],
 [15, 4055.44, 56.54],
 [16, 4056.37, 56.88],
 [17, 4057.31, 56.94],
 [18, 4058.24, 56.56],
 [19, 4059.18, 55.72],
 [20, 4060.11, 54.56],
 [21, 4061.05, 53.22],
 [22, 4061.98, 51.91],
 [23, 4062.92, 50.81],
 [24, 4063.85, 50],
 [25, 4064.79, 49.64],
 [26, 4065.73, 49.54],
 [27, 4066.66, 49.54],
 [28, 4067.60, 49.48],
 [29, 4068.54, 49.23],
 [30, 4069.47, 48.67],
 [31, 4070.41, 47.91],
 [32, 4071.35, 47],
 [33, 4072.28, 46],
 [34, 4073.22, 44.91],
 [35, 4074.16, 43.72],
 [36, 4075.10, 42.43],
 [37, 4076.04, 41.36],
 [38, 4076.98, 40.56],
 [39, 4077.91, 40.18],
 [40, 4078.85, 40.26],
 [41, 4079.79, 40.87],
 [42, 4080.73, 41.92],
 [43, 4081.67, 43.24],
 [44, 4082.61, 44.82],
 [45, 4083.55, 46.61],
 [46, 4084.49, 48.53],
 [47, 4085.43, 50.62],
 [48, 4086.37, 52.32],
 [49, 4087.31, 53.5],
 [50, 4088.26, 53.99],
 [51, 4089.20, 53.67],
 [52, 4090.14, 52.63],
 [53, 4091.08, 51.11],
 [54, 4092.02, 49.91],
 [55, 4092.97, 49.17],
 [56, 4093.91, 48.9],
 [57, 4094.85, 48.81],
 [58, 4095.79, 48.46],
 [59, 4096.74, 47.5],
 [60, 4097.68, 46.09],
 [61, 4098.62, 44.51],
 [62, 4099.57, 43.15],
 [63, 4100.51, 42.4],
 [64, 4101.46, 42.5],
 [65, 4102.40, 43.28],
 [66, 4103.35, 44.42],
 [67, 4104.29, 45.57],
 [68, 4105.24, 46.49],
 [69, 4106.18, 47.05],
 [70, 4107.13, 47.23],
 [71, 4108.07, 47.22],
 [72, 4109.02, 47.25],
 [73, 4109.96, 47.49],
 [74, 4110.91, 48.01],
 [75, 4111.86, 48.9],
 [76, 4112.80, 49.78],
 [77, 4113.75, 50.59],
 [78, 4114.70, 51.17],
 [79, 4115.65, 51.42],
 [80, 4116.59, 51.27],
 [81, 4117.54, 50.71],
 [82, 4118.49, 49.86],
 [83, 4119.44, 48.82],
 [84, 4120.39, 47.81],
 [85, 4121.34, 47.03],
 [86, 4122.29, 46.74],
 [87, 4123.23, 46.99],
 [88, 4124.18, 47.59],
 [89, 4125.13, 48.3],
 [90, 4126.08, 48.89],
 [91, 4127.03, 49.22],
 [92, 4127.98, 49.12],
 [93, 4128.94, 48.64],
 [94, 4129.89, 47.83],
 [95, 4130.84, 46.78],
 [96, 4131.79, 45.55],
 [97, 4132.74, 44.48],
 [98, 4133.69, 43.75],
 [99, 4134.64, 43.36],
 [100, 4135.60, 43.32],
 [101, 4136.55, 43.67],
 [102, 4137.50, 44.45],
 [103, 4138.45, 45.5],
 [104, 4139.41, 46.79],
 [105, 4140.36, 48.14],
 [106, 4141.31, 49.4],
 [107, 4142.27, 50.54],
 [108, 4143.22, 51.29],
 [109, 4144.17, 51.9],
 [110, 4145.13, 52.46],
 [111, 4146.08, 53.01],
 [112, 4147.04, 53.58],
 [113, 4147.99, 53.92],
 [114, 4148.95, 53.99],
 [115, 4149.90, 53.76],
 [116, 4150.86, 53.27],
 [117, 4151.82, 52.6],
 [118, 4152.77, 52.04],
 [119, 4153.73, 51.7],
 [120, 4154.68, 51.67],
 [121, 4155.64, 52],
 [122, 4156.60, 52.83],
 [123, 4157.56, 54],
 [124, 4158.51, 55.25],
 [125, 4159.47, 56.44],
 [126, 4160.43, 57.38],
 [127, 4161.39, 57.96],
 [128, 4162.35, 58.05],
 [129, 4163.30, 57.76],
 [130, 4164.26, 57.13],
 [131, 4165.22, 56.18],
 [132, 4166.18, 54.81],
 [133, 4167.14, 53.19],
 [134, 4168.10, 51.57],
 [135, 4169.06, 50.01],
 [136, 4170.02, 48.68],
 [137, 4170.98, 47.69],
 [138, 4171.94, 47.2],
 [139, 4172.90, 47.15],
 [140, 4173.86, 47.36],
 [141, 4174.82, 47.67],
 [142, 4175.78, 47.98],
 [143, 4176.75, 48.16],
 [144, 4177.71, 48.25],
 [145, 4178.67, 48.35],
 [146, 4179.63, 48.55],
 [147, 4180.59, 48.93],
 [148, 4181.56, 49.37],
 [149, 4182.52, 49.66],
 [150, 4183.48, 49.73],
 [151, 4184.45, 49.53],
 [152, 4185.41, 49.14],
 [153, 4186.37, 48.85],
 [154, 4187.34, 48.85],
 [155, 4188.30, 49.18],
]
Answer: 2.8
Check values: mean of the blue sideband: 48.7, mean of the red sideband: 53.5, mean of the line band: 47.4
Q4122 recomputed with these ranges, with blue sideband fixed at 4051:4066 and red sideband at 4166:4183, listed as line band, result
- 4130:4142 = 1.2 angstrom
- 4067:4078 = 1.6 angstrom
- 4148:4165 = -1.6 angstrom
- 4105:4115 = 0.6 angstrom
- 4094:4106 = 1.5 angstrom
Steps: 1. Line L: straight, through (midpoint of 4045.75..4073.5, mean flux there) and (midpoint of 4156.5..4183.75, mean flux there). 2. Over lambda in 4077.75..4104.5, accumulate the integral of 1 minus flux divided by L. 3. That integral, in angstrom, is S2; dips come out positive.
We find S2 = 2.04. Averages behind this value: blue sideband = 50.5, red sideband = 51.6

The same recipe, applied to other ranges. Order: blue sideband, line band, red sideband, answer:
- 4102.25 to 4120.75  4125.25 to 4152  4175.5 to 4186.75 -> -0.18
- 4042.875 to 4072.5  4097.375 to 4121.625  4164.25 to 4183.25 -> 1.35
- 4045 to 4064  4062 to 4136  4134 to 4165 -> 6.13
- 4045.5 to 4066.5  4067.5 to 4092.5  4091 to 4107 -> 0.85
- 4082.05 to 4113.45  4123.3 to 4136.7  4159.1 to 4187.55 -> 0.74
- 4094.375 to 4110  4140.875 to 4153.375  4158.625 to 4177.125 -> -0.55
